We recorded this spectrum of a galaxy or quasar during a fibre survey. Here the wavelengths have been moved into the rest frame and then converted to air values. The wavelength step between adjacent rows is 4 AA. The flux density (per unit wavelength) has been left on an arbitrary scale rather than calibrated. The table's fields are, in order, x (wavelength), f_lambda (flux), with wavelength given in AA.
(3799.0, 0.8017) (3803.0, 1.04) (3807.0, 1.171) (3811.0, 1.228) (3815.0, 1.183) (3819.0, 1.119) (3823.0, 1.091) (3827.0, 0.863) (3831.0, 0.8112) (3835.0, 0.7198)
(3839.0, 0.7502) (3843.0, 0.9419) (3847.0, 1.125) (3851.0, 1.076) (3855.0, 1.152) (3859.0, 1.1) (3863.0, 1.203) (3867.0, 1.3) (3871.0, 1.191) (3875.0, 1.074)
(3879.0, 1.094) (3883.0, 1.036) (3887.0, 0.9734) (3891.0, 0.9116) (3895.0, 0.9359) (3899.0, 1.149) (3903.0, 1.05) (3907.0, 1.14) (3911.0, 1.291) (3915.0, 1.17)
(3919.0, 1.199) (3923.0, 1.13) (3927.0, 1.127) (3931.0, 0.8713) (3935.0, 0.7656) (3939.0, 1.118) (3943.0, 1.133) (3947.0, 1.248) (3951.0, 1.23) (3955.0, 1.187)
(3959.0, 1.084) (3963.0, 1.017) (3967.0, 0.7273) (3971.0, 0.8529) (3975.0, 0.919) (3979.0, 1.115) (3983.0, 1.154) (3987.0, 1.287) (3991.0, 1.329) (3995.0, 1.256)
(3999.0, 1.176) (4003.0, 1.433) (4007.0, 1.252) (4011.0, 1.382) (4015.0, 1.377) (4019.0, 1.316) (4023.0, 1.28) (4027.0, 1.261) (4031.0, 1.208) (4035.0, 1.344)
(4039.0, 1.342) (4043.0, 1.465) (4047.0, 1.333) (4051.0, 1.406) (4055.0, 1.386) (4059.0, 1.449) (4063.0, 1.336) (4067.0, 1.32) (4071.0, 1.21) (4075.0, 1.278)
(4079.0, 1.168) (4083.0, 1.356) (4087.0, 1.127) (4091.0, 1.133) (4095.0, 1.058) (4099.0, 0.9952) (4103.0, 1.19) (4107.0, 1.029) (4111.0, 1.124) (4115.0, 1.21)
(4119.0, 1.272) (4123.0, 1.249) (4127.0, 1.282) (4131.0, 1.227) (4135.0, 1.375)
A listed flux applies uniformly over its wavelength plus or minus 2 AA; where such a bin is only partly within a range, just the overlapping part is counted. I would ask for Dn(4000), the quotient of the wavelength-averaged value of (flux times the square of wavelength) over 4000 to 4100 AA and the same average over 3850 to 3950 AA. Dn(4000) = 1.27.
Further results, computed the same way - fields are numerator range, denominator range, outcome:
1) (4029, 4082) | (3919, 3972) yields 1.34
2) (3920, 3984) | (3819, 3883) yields 1.06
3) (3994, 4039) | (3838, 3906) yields 1.31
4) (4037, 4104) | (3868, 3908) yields 1.31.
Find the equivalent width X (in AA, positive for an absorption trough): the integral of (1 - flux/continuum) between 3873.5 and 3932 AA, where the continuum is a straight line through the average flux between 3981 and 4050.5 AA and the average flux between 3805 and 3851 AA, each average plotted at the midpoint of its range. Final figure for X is 2.31 AA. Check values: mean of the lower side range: 1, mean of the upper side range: 1.31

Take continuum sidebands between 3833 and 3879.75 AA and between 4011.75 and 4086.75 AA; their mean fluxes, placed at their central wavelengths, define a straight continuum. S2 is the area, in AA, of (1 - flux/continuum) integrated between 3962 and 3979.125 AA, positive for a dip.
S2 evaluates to 4.4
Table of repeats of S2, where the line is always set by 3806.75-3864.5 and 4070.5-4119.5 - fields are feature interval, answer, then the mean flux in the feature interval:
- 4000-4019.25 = -3.9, 1.35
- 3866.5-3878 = -1.3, 1.17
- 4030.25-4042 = -2.0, 1.32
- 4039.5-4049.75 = -2.3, 1.39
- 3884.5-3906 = 1.0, 1.01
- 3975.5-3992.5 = -1.3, 1.19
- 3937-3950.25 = -1.1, 1.17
